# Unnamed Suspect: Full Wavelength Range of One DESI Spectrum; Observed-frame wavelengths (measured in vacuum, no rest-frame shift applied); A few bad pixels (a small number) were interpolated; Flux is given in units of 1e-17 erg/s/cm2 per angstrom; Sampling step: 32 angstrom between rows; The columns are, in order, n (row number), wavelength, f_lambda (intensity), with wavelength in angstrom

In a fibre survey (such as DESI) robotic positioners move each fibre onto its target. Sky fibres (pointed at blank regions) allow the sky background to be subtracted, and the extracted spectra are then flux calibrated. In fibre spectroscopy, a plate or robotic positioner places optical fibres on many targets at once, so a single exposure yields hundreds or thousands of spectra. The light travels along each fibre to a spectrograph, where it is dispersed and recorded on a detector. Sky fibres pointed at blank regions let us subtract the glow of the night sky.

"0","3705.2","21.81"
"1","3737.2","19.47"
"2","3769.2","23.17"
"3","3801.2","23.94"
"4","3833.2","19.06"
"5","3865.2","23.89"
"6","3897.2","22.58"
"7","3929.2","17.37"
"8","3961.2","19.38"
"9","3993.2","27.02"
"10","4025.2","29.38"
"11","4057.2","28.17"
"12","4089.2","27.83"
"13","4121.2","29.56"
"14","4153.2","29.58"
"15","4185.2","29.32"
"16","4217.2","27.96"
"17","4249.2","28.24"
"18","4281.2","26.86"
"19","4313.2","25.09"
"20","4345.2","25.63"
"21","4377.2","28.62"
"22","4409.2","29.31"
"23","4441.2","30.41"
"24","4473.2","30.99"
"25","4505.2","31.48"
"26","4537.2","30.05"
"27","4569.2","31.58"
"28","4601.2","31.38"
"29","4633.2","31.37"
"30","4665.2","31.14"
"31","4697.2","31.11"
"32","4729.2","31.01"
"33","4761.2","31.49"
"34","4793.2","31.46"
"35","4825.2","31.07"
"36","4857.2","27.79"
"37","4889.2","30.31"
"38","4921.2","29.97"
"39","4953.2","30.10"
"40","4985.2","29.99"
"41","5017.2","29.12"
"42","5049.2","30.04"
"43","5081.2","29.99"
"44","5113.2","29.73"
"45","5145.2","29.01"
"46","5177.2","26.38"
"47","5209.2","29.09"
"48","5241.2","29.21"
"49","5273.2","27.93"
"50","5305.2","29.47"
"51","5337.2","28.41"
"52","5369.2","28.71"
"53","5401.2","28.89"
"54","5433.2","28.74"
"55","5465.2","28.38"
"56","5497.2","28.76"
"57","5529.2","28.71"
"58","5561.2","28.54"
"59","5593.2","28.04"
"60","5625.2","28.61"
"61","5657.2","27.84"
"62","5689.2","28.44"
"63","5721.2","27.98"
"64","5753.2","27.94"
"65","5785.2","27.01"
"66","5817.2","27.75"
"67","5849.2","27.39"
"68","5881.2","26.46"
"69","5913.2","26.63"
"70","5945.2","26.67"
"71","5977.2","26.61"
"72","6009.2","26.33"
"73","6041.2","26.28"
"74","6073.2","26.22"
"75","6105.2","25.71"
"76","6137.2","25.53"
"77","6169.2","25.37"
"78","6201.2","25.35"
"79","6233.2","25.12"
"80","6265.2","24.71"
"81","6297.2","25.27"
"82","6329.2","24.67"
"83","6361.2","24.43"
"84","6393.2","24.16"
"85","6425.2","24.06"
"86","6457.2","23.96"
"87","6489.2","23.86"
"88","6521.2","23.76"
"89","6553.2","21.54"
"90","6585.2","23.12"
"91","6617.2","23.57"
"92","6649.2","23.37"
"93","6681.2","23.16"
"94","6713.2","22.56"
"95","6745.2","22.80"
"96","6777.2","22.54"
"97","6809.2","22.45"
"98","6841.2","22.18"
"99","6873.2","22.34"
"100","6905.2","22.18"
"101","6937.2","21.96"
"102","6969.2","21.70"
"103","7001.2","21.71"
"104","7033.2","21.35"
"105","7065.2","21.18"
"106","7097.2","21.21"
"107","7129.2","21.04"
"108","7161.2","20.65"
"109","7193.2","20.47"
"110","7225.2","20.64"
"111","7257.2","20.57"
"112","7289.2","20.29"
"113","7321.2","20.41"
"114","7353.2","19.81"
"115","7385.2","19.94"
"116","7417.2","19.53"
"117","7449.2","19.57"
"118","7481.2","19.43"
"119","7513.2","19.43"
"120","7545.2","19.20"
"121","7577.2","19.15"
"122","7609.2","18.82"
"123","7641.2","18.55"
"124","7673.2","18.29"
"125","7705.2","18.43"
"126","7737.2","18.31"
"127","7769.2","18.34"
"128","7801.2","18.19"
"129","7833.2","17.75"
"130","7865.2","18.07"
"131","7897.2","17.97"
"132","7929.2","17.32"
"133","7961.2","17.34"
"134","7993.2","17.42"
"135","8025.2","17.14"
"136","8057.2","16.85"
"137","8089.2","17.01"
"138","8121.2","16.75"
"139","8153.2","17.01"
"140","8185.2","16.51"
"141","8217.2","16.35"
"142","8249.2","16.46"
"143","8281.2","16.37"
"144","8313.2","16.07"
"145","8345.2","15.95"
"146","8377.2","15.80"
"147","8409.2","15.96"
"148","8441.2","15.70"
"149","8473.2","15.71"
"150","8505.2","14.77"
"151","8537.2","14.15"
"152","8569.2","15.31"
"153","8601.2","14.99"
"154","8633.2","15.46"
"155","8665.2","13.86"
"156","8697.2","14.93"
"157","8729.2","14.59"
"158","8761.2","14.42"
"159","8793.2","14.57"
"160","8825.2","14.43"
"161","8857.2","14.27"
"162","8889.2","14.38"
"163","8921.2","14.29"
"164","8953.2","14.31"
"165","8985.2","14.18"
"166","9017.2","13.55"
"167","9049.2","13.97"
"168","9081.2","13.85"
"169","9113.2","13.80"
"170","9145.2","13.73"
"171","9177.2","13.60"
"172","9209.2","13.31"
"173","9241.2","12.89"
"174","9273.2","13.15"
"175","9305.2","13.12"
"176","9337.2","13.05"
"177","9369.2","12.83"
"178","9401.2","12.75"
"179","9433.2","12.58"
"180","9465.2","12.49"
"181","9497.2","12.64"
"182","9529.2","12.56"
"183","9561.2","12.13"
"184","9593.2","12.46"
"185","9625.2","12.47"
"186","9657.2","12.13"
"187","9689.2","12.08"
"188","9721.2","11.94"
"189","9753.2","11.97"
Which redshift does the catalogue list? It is 0.000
